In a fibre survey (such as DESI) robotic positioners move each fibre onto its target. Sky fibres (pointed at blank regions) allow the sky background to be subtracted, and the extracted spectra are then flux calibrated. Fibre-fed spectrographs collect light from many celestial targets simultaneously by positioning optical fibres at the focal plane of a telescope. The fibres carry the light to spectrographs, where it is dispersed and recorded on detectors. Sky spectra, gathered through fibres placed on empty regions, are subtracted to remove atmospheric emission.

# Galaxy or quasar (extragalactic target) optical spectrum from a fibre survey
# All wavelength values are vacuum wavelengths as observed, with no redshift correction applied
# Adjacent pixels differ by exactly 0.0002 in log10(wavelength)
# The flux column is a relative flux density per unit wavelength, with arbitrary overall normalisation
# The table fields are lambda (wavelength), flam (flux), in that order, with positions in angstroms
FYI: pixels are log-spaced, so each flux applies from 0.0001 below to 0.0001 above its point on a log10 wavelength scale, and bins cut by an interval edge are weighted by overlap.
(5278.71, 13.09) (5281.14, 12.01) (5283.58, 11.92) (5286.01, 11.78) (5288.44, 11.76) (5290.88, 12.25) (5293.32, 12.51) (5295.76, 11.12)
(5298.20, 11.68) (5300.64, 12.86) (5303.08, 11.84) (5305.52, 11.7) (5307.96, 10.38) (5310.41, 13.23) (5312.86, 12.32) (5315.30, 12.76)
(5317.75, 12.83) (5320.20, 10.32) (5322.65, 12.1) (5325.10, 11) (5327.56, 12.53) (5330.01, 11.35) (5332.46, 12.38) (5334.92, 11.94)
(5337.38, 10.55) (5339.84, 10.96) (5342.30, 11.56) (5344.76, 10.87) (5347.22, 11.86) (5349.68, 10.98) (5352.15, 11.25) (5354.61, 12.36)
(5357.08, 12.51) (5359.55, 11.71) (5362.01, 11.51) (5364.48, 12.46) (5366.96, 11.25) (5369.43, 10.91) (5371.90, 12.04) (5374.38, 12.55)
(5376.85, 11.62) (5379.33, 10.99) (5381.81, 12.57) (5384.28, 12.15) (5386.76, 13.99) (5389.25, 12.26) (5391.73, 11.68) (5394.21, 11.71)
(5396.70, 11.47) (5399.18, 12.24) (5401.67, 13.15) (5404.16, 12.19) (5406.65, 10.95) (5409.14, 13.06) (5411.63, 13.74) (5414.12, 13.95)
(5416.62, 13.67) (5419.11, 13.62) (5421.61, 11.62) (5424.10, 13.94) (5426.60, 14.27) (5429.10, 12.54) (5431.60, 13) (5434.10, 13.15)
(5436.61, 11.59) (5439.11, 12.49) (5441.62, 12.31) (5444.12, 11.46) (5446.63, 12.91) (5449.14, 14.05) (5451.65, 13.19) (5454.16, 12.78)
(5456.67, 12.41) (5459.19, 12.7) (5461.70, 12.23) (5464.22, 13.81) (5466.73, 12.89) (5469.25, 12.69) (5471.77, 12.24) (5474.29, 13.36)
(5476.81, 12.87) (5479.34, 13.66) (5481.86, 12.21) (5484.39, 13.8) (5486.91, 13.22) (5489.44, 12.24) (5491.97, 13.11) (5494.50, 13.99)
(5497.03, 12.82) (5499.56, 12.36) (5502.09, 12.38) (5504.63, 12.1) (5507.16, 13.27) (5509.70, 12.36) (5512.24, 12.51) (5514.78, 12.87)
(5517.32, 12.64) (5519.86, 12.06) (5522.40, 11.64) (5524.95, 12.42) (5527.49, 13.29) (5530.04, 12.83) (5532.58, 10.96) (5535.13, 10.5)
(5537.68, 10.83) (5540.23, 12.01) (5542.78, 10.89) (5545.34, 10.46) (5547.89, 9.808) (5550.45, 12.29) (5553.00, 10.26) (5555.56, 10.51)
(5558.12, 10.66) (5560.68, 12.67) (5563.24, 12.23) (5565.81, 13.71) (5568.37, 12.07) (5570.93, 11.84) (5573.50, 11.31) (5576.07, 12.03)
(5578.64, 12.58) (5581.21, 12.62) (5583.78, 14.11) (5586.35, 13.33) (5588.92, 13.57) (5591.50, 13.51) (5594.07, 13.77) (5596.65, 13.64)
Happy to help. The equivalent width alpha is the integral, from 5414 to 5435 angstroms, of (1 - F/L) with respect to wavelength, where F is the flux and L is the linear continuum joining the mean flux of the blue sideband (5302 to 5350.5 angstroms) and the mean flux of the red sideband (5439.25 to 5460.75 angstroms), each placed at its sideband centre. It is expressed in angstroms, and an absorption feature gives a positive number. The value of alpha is -1.3 angstroms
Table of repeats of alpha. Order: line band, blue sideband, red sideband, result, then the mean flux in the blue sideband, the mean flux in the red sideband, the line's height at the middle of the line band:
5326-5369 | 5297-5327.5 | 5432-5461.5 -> 1.7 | 11.9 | 12.6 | 12.1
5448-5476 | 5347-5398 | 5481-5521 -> -1.0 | 11.9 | 12.8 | 12.5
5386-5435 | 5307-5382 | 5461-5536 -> -2.7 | 11.7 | 12.7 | 12.1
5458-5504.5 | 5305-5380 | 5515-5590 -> -4.1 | 11.7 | 11.9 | 11.9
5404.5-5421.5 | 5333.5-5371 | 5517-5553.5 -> -2.2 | 11.5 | 11.5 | 11.5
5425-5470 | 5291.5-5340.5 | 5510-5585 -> -3.6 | 11.8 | 11.9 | 11.9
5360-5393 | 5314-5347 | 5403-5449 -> 0.6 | 11.6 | 12.8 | 12.2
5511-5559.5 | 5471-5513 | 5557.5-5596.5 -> 4.7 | 12.9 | 12.7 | 12.8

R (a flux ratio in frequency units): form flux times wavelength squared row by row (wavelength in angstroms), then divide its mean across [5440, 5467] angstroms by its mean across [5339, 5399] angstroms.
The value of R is 1.12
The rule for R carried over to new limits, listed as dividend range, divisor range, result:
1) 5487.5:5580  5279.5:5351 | 1.11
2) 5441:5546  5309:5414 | 1.10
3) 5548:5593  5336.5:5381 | 1.14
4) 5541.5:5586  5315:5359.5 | 1.10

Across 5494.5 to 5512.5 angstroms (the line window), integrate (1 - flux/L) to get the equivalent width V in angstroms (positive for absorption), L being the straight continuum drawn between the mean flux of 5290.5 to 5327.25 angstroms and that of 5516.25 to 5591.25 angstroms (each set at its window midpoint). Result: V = -1.0 angstroms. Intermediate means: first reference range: 11.9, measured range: 12.6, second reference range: 12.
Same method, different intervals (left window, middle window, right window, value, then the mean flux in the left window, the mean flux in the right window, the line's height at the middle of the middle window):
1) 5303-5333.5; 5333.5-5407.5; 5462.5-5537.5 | 1.83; 11.9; 12.6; 12.1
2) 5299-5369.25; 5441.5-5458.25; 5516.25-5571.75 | -1.52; 11.7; 11.7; 11.7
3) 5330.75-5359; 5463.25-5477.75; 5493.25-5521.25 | -0.64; 11.6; 12.7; 12.4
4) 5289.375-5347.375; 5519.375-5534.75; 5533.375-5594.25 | -0.24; 11.8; 11.9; 11.9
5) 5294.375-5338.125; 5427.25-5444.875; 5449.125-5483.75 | 0.33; 11.8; 12.9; 12.7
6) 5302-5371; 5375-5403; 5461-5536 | -0.39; 11.7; 12.7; 12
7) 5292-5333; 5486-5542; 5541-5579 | -3.63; 11.9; 11.5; 11.6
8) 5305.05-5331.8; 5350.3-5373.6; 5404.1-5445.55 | 0.93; 11.9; 12.8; 12.3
